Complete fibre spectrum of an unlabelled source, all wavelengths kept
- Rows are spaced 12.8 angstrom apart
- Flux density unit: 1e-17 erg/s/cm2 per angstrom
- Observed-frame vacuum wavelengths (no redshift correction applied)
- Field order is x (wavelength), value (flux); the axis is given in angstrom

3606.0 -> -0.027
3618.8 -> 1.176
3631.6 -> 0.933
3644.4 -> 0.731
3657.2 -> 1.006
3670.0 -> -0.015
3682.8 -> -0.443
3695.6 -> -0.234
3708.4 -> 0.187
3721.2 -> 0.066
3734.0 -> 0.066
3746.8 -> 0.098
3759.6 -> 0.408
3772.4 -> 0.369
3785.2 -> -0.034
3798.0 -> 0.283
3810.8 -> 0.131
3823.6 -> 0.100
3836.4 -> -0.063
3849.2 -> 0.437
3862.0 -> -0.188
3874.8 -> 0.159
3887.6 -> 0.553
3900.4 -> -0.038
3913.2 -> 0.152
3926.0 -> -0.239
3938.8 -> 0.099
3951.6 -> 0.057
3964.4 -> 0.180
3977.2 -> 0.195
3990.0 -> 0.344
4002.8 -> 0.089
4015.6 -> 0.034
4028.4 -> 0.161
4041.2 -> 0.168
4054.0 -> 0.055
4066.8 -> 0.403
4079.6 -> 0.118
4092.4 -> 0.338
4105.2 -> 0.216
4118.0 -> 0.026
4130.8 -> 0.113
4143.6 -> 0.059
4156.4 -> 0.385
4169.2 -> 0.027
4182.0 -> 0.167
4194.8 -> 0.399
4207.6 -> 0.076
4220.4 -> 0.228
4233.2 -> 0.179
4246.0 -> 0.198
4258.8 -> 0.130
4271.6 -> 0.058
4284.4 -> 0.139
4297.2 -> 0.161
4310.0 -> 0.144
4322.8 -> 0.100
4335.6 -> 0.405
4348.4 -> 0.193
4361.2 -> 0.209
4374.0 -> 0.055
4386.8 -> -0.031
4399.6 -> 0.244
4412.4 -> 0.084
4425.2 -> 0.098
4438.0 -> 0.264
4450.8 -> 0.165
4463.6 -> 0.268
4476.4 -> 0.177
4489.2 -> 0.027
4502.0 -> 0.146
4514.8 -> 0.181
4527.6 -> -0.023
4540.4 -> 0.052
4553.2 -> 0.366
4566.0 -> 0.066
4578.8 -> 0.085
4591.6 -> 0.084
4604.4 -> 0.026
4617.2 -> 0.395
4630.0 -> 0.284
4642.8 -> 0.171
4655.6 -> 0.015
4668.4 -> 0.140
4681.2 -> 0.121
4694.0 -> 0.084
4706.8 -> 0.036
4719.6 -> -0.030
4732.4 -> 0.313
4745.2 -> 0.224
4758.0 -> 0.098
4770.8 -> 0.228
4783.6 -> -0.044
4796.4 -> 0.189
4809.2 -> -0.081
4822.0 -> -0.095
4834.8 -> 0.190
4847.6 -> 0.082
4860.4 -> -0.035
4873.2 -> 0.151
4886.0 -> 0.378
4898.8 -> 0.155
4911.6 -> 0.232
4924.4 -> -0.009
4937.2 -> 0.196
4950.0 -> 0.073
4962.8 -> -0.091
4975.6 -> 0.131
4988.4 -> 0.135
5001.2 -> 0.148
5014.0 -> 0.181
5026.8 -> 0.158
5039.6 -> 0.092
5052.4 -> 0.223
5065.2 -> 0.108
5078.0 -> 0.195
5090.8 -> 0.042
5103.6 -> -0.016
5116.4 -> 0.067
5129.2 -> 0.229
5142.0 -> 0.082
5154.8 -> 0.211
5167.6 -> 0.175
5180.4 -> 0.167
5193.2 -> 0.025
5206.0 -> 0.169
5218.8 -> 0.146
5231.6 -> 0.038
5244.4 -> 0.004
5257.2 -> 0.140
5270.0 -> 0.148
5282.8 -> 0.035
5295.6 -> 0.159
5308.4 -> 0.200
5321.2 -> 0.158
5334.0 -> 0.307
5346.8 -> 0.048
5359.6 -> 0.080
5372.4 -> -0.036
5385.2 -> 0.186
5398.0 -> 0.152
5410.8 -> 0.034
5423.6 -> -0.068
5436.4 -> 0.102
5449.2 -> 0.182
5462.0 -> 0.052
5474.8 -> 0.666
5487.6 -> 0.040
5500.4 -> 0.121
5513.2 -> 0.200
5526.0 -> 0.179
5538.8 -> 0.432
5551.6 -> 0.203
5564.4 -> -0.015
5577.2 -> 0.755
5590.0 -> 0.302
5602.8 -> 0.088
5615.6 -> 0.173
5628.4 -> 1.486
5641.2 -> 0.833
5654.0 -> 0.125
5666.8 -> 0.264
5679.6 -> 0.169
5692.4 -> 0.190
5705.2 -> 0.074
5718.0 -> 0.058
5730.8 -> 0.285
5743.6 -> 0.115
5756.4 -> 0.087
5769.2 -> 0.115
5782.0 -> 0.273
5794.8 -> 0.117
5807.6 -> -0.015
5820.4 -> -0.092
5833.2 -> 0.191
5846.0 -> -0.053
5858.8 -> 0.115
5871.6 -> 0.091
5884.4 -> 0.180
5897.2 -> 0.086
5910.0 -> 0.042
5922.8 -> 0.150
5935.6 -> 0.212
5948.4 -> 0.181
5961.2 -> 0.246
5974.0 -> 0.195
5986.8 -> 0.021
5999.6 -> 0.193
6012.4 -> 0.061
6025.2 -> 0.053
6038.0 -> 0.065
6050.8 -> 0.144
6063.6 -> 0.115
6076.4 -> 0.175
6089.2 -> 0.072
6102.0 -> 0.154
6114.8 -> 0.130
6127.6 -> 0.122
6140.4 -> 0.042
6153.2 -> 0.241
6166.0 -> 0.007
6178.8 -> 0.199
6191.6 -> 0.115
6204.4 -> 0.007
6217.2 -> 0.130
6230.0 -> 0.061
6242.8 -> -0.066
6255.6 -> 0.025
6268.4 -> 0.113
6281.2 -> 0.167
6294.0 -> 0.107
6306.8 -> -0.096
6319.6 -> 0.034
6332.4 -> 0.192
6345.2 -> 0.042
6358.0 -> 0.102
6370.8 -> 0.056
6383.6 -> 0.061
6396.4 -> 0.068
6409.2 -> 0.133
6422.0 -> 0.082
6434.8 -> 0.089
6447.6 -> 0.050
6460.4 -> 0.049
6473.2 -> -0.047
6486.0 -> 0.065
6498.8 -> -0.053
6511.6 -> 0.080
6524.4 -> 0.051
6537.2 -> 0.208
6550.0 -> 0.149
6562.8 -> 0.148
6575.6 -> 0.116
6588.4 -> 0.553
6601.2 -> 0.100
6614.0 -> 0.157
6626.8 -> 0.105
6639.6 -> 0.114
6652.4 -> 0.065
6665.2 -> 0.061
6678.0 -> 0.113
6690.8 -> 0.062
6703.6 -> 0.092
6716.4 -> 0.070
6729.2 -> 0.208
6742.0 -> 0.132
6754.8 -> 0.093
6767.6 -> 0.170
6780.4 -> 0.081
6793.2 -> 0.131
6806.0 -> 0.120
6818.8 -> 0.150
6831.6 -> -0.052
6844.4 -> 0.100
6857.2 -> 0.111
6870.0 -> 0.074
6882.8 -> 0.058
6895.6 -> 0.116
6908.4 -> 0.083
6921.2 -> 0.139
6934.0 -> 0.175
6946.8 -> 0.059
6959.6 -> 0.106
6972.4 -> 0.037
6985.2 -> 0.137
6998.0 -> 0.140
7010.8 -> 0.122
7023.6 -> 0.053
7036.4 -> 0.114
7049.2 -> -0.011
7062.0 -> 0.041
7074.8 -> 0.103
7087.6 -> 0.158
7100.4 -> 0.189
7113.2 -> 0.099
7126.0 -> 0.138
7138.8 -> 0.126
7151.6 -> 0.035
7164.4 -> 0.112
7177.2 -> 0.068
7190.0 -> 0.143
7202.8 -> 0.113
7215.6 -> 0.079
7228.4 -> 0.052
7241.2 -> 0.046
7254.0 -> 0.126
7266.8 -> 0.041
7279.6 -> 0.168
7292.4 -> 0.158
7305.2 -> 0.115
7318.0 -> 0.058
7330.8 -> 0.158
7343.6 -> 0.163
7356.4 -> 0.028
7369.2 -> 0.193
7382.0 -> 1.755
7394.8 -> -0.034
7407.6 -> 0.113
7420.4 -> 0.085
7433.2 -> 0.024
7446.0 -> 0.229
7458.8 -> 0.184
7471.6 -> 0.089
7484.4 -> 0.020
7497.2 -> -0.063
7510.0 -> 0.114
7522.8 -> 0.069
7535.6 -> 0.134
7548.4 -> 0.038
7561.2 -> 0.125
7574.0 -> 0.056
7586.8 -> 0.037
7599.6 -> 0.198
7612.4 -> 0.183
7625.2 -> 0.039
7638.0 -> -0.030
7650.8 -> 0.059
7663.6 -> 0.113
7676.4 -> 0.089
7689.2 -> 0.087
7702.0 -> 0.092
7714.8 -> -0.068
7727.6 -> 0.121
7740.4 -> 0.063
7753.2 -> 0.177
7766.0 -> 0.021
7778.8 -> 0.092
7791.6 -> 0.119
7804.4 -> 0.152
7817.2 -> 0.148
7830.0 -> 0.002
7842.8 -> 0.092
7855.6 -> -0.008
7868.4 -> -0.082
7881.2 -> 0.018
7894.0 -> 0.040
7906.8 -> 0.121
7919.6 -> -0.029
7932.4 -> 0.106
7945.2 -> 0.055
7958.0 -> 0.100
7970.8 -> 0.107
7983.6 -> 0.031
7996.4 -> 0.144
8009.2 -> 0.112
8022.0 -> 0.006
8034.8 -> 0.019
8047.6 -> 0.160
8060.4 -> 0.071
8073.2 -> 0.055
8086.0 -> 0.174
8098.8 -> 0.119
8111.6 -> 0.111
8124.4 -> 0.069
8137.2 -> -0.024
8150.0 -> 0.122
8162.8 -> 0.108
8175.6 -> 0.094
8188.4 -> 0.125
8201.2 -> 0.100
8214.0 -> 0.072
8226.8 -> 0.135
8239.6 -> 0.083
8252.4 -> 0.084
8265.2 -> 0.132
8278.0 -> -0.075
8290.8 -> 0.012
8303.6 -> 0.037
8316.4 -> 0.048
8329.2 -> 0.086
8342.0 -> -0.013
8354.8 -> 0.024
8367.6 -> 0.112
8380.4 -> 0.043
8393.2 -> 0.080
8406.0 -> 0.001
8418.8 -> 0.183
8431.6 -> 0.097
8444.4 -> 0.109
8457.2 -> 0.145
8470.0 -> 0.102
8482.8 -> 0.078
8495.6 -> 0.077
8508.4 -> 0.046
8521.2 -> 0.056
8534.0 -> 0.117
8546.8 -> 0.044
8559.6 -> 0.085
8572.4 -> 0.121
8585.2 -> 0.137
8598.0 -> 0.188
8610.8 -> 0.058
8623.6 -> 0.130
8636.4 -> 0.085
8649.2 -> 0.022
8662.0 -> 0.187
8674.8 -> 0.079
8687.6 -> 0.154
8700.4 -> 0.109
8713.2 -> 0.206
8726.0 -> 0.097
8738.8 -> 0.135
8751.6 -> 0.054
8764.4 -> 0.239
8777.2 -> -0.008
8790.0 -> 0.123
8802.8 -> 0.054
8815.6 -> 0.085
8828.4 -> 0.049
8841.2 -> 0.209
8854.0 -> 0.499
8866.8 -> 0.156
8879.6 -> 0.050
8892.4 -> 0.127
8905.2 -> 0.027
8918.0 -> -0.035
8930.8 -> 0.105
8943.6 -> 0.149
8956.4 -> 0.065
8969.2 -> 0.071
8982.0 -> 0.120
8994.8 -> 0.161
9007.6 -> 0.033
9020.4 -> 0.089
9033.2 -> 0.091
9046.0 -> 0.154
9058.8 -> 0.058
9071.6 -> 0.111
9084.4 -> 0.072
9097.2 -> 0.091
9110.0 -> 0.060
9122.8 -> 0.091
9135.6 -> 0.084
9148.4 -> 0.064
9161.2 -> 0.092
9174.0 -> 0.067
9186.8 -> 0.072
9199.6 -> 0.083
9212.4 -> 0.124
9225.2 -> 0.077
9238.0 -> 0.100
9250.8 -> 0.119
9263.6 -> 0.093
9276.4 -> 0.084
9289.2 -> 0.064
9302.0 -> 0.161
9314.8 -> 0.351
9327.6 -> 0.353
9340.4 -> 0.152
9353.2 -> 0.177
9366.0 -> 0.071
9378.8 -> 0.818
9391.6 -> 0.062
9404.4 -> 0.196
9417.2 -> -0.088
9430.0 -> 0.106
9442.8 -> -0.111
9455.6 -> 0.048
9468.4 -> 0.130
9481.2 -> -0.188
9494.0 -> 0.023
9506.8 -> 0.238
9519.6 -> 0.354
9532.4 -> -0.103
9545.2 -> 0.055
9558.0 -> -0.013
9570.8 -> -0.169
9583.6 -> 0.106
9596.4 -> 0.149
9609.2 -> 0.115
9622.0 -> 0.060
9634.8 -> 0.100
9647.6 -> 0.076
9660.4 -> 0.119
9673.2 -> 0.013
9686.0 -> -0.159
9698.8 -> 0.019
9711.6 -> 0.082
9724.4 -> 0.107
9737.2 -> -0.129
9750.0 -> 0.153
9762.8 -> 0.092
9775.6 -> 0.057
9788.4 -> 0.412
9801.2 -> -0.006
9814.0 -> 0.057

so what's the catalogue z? 0.13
